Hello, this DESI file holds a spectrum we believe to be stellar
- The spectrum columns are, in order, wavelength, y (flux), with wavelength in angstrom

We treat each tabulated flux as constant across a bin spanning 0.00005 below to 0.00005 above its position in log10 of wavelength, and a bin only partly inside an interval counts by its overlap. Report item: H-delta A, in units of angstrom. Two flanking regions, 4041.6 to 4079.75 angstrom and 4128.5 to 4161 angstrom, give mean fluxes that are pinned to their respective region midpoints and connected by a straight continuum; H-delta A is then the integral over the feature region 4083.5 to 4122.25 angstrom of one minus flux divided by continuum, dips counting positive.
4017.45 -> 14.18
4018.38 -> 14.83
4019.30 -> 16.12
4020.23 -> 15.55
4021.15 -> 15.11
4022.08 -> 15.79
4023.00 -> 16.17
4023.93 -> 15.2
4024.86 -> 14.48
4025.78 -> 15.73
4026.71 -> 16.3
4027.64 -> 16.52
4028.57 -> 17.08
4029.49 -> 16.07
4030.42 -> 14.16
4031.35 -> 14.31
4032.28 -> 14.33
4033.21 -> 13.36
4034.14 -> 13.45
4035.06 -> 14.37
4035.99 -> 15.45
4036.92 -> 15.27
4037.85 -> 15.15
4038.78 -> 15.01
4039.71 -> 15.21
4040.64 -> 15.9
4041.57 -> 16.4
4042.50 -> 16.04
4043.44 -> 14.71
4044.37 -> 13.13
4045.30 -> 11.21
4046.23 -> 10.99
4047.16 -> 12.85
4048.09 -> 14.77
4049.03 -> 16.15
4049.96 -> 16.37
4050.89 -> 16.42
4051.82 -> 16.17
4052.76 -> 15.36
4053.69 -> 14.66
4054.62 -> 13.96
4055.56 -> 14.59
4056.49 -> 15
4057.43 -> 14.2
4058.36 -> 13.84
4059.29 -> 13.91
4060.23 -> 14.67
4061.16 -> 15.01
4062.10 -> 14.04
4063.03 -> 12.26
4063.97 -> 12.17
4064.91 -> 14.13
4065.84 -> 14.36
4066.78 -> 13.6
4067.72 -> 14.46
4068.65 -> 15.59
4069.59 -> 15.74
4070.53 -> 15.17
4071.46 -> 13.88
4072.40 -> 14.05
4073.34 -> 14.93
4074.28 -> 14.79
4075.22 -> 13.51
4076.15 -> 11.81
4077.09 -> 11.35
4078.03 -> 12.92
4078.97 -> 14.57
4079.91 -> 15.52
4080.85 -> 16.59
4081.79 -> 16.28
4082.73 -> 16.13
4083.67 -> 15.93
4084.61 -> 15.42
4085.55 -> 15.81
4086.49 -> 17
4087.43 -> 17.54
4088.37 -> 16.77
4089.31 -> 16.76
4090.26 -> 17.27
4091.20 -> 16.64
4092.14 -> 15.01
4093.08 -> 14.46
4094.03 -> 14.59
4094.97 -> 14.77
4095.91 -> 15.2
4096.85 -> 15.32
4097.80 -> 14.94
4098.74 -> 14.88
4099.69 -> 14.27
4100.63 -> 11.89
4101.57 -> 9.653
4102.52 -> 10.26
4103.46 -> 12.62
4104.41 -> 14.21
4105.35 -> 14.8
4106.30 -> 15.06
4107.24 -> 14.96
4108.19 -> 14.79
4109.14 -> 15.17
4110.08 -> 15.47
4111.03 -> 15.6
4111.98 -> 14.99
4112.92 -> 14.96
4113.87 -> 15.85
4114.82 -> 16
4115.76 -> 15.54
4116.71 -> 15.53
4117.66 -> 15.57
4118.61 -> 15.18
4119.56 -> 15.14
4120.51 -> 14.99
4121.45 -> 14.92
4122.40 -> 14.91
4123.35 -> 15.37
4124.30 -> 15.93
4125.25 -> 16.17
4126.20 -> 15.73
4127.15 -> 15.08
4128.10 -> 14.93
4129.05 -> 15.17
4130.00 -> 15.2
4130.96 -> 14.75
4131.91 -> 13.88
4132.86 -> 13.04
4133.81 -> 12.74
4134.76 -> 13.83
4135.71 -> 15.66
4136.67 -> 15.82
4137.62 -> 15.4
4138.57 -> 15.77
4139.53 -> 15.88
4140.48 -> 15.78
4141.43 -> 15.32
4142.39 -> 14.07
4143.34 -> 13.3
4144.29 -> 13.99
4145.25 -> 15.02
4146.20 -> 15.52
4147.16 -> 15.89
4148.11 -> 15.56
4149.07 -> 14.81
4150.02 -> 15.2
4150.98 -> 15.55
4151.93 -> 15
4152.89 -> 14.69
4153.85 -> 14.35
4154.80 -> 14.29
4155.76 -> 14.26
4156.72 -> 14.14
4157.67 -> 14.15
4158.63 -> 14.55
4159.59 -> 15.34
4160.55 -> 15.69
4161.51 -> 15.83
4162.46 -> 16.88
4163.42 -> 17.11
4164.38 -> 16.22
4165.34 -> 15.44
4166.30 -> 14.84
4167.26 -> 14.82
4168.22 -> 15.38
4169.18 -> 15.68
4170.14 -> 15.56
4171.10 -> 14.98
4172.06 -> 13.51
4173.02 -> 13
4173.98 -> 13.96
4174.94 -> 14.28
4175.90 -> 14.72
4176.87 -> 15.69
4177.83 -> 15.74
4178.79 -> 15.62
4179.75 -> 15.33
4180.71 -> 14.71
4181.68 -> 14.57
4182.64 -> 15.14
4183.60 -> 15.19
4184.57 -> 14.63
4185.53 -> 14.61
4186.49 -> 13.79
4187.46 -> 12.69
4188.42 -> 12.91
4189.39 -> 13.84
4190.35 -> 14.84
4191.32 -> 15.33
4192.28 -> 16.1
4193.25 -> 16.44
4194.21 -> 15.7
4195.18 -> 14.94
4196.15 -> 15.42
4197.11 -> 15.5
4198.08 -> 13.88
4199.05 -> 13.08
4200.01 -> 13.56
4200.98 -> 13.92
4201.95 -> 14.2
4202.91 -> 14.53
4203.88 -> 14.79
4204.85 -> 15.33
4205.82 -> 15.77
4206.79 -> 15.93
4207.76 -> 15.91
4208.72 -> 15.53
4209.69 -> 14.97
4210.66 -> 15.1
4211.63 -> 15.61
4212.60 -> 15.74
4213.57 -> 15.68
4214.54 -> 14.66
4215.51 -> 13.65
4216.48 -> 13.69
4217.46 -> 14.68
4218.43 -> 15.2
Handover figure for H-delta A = -1.3 angstrom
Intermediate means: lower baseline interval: 14.2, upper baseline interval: 14.8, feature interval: 15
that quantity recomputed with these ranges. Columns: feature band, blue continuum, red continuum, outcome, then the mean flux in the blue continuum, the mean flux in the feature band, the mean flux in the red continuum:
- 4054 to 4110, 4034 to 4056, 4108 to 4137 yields 1.31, 14.8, 14.6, 15.1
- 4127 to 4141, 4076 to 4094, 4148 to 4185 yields 0.33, 15.5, 14.9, 15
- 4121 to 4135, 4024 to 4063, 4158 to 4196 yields 0.12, 14.8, 14.8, 15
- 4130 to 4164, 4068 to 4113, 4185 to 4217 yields -0.39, 14.8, 15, 14.8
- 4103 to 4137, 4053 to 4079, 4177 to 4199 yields -1.39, 14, 15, 14.8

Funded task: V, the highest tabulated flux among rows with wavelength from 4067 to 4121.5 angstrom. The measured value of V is 17.54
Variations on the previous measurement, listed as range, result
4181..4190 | 15.19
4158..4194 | 17.11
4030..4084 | 16.59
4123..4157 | 16.17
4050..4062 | 16.42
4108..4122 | 16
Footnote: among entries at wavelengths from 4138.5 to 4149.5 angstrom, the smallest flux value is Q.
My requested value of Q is 13.3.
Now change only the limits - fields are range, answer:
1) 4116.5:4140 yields 12.74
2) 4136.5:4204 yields 12.69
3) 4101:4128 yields 9.653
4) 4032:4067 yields 10.99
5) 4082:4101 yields 11.89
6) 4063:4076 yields 12.17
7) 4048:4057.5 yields 13.96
